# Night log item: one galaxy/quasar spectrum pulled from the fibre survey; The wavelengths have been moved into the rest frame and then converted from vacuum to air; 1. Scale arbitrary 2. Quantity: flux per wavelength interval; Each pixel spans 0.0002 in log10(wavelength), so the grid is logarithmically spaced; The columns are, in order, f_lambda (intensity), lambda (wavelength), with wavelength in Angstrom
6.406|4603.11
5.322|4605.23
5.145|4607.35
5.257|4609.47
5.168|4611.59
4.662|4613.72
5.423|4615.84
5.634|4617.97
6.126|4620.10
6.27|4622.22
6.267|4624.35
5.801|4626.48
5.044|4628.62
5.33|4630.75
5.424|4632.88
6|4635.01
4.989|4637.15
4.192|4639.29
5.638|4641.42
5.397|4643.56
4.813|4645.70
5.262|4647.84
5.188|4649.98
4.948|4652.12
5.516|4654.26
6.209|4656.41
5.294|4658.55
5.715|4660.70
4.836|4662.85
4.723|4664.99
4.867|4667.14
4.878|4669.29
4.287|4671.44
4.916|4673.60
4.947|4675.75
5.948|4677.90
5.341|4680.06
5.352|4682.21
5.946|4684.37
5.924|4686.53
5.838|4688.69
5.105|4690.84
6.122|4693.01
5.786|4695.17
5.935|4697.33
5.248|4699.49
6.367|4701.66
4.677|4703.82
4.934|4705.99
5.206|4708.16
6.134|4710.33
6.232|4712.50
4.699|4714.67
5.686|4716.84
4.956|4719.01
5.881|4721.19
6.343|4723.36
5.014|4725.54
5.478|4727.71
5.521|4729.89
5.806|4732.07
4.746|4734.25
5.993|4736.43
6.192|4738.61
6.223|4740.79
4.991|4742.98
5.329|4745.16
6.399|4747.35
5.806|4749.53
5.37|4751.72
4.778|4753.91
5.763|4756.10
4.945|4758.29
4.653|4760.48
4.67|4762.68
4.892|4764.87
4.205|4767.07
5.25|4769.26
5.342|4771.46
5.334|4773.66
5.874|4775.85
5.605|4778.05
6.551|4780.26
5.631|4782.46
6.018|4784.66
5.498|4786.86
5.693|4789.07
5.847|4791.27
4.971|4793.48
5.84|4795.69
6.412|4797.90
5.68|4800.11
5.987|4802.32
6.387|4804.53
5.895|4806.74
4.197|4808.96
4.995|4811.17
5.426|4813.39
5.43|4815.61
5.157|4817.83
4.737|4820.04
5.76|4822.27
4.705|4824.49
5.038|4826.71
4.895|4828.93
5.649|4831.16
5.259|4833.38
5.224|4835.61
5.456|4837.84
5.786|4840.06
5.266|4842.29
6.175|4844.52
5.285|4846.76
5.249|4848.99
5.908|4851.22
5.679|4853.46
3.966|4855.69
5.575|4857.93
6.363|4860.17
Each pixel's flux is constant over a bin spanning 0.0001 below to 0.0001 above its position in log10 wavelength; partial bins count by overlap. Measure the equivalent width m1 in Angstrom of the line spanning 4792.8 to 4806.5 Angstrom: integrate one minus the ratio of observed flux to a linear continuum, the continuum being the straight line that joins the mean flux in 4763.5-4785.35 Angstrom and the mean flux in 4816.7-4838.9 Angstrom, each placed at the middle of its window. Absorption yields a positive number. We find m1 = -1.50 Angstrom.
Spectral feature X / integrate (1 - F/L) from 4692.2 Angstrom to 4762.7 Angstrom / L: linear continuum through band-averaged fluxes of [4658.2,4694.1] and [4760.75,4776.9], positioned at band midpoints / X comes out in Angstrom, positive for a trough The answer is -4.9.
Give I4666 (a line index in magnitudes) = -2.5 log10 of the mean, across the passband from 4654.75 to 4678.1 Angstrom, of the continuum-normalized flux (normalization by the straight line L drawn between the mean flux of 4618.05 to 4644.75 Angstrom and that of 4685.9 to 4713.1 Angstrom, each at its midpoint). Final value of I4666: 0.09 mag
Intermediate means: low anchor 5.54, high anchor 5.64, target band 5.13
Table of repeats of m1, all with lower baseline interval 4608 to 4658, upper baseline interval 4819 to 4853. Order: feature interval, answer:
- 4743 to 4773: 1.14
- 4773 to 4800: -2.01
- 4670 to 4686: 0.41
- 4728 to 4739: -0.44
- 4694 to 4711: -0.40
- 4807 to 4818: 0.56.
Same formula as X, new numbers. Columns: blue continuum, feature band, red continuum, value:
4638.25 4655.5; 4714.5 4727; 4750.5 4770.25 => -1.2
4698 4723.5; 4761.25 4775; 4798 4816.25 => 1.4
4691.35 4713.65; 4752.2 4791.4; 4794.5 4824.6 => 1.4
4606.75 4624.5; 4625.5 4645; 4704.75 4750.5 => 0.8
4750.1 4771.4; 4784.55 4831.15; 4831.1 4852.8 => -1.4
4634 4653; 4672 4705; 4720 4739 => -0.8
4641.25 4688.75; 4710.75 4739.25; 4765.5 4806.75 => -0.6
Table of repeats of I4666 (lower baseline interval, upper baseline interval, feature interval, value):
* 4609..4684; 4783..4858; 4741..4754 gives -0.03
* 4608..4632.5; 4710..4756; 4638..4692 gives 0.06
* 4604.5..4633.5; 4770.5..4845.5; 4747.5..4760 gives 0.03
